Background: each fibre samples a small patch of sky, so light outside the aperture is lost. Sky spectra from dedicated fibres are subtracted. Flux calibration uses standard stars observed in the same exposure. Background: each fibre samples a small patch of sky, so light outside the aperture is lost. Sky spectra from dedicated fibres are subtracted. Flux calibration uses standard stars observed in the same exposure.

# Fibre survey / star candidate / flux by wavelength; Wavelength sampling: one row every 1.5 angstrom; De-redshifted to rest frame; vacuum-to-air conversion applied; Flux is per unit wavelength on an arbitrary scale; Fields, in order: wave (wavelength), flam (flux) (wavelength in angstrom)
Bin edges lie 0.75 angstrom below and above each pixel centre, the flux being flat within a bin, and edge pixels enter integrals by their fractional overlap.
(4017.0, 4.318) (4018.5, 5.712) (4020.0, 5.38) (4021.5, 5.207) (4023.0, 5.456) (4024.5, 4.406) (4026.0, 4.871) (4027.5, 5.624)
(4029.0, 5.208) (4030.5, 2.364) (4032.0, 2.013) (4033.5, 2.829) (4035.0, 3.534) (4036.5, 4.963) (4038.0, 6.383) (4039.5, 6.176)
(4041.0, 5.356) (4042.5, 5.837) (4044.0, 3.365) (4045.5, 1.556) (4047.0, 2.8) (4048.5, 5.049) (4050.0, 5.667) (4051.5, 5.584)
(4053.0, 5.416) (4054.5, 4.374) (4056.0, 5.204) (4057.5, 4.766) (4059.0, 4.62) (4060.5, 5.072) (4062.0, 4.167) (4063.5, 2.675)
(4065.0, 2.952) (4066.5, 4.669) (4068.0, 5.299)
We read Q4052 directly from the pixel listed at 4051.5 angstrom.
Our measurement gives 5.584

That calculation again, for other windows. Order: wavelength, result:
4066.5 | 4.669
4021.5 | 5.207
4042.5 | 5.837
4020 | 5.38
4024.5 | 4.406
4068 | 5.299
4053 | 5.416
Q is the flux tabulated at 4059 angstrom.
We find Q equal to 4.62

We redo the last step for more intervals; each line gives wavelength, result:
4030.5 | 2.364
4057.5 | 4.766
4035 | 3.534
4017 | 4.318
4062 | 4.167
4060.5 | 5.072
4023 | 5.456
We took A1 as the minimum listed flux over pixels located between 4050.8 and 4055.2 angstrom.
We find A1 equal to 4.374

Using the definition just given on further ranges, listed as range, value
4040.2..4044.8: 3.365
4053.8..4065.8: 2.675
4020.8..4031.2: 2.364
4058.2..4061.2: 4.62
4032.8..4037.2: 2.829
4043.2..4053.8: 1.556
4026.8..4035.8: 2.013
